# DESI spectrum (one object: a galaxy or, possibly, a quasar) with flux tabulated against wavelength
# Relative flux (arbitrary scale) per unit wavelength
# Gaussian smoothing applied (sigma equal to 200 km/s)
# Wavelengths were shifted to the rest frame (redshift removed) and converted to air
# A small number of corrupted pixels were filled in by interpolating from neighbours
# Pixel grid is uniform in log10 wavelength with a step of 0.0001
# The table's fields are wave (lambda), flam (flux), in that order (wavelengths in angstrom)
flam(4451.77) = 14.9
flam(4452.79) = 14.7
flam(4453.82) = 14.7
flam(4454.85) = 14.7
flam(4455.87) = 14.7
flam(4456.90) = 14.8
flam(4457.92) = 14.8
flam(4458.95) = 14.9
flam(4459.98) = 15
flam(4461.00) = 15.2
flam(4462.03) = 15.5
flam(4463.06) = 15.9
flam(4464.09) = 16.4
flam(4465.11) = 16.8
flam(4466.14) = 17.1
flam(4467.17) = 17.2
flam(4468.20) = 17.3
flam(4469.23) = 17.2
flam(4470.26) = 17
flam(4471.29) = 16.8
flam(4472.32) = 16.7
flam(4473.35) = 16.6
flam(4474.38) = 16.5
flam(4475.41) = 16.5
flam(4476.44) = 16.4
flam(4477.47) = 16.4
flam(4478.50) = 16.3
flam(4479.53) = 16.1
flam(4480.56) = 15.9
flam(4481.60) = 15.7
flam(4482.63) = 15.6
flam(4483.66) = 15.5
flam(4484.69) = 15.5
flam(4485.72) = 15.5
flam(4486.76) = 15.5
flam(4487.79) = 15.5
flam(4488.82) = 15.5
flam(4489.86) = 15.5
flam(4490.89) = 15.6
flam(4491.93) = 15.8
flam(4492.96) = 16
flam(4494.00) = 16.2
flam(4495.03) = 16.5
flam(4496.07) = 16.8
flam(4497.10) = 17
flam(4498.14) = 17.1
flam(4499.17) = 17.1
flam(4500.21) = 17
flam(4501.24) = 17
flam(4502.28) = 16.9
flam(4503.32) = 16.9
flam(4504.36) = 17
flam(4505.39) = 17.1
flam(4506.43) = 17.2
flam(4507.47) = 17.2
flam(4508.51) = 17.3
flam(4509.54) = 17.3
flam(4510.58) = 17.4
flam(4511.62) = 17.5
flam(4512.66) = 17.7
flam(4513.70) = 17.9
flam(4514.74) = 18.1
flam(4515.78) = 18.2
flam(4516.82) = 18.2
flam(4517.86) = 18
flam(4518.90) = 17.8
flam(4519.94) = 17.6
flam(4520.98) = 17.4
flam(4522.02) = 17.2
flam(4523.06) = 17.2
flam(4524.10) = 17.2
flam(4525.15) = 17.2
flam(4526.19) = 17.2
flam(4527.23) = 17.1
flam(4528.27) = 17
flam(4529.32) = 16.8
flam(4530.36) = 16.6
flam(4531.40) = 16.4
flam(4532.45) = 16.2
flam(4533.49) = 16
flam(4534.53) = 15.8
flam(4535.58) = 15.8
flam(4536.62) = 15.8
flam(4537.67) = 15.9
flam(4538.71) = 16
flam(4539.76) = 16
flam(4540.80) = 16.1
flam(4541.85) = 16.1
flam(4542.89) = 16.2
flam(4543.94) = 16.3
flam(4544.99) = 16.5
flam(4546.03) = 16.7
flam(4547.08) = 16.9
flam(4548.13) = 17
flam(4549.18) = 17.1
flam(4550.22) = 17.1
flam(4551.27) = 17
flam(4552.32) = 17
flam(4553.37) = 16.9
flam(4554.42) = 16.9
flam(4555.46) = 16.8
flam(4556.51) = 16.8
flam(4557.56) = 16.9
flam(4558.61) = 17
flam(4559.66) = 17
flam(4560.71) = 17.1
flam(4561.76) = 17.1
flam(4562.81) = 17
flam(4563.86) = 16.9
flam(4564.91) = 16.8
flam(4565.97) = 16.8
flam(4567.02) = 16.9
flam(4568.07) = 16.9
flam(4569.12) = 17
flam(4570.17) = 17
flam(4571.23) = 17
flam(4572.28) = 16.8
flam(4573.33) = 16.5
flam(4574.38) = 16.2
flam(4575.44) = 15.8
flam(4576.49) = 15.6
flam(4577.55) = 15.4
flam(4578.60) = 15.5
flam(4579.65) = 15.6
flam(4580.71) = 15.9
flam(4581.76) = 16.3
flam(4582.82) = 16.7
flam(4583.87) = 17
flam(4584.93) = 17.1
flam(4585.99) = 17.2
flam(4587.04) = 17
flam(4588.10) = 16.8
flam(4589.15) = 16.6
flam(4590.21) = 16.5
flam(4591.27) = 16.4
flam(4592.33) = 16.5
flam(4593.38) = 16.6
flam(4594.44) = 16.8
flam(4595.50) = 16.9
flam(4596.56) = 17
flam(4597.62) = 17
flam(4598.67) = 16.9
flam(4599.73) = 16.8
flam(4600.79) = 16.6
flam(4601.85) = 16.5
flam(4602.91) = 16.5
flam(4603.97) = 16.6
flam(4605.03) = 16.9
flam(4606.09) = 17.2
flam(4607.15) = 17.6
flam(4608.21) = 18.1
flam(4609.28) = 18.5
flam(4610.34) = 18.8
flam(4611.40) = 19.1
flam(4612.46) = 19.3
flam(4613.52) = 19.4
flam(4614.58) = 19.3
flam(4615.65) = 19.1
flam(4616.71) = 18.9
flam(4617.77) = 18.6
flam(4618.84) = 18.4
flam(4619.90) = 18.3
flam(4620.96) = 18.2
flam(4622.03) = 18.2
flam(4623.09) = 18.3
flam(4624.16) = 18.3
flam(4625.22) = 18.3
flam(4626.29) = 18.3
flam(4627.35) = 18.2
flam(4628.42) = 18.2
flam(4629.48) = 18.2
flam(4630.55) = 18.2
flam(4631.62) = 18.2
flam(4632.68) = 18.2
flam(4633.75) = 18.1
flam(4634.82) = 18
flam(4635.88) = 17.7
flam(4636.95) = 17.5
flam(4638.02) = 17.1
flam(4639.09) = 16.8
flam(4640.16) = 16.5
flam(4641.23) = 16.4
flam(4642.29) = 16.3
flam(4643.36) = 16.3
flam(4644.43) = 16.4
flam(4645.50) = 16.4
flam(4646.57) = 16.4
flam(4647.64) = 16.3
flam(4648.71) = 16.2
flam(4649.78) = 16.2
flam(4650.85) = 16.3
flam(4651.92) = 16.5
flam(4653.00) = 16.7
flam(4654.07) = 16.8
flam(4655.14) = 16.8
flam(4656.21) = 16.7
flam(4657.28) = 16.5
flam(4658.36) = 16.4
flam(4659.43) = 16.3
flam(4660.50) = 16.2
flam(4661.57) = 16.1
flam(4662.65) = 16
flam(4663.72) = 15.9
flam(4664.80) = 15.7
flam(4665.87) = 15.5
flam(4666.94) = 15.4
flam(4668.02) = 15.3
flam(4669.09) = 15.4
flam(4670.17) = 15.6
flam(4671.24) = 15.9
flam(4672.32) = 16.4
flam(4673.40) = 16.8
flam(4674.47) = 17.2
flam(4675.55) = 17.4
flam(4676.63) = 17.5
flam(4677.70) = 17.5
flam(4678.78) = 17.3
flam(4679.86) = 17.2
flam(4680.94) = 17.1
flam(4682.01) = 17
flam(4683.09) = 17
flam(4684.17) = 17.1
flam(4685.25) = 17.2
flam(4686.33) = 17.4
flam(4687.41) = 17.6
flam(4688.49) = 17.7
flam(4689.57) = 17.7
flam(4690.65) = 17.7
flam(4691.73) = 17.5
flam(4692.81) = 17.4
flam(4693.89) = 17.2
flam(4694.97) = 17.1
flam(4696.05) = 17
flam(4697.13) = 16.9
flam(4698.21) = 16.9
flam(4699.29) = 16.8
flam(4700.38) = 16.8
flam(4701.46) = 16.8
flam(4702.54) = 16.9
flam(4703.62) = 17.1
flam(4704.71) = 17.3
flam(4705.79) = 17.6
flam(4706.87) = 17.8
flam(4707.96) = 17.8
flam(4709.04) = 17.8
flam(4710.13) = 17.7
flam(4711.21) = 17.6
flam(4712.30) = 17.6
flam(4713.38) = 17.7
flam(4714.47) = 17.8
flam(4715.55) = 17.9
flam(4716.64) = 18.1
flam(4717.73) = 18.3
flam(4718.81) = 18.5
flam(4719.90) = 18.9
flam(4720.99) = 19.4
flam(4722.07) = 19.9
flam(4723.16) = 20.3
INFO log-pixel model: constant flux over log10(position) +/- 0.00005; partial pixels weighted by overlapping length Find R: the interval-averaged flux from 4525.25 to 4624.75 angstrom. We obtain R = 17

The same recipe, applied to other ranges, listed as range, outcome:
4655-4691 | 16.7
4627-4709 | 16.9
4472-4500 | 16.1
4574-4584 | 16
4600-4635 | 18.1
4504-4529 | 17.5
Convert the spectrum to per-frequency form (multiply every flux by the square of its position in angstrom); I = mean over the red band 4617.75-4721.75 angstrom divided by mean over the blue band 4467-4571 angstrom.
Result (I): 1.10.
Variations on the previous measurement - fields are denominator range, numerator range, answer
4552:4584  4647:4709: 1.06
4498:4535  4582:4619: 1.05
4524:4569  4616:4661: 1.08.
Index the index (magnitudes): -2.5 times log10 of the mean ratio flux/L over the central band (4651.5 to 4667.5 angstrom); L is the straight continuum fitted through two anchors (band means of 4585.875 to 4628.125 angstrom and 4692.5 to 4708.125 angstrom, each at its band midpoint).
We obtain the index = 0.07 mag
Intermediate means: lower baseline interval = 17.7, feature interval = 16.2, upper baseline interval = 17.1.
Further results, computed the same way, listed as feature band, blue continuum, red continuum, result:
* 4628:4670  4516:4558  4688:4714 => 0.03 mag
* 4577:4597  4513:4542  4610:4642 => 0.07 mag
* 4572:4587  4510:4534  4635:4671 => 0.04 mag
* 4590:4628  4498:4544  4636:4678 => -0.07 mag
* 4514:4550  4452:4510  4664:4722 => -0.03 mag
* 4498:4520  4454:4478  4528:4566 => -0.07 mag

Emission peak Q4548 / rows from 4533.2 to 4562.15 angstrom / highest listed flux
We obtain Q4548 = 17.1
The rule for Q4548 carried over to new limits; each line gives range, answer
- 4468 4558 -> 18.2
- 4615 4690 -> 19.1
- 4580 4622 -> 19.4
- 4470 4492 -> 17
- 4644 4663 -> 16.8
